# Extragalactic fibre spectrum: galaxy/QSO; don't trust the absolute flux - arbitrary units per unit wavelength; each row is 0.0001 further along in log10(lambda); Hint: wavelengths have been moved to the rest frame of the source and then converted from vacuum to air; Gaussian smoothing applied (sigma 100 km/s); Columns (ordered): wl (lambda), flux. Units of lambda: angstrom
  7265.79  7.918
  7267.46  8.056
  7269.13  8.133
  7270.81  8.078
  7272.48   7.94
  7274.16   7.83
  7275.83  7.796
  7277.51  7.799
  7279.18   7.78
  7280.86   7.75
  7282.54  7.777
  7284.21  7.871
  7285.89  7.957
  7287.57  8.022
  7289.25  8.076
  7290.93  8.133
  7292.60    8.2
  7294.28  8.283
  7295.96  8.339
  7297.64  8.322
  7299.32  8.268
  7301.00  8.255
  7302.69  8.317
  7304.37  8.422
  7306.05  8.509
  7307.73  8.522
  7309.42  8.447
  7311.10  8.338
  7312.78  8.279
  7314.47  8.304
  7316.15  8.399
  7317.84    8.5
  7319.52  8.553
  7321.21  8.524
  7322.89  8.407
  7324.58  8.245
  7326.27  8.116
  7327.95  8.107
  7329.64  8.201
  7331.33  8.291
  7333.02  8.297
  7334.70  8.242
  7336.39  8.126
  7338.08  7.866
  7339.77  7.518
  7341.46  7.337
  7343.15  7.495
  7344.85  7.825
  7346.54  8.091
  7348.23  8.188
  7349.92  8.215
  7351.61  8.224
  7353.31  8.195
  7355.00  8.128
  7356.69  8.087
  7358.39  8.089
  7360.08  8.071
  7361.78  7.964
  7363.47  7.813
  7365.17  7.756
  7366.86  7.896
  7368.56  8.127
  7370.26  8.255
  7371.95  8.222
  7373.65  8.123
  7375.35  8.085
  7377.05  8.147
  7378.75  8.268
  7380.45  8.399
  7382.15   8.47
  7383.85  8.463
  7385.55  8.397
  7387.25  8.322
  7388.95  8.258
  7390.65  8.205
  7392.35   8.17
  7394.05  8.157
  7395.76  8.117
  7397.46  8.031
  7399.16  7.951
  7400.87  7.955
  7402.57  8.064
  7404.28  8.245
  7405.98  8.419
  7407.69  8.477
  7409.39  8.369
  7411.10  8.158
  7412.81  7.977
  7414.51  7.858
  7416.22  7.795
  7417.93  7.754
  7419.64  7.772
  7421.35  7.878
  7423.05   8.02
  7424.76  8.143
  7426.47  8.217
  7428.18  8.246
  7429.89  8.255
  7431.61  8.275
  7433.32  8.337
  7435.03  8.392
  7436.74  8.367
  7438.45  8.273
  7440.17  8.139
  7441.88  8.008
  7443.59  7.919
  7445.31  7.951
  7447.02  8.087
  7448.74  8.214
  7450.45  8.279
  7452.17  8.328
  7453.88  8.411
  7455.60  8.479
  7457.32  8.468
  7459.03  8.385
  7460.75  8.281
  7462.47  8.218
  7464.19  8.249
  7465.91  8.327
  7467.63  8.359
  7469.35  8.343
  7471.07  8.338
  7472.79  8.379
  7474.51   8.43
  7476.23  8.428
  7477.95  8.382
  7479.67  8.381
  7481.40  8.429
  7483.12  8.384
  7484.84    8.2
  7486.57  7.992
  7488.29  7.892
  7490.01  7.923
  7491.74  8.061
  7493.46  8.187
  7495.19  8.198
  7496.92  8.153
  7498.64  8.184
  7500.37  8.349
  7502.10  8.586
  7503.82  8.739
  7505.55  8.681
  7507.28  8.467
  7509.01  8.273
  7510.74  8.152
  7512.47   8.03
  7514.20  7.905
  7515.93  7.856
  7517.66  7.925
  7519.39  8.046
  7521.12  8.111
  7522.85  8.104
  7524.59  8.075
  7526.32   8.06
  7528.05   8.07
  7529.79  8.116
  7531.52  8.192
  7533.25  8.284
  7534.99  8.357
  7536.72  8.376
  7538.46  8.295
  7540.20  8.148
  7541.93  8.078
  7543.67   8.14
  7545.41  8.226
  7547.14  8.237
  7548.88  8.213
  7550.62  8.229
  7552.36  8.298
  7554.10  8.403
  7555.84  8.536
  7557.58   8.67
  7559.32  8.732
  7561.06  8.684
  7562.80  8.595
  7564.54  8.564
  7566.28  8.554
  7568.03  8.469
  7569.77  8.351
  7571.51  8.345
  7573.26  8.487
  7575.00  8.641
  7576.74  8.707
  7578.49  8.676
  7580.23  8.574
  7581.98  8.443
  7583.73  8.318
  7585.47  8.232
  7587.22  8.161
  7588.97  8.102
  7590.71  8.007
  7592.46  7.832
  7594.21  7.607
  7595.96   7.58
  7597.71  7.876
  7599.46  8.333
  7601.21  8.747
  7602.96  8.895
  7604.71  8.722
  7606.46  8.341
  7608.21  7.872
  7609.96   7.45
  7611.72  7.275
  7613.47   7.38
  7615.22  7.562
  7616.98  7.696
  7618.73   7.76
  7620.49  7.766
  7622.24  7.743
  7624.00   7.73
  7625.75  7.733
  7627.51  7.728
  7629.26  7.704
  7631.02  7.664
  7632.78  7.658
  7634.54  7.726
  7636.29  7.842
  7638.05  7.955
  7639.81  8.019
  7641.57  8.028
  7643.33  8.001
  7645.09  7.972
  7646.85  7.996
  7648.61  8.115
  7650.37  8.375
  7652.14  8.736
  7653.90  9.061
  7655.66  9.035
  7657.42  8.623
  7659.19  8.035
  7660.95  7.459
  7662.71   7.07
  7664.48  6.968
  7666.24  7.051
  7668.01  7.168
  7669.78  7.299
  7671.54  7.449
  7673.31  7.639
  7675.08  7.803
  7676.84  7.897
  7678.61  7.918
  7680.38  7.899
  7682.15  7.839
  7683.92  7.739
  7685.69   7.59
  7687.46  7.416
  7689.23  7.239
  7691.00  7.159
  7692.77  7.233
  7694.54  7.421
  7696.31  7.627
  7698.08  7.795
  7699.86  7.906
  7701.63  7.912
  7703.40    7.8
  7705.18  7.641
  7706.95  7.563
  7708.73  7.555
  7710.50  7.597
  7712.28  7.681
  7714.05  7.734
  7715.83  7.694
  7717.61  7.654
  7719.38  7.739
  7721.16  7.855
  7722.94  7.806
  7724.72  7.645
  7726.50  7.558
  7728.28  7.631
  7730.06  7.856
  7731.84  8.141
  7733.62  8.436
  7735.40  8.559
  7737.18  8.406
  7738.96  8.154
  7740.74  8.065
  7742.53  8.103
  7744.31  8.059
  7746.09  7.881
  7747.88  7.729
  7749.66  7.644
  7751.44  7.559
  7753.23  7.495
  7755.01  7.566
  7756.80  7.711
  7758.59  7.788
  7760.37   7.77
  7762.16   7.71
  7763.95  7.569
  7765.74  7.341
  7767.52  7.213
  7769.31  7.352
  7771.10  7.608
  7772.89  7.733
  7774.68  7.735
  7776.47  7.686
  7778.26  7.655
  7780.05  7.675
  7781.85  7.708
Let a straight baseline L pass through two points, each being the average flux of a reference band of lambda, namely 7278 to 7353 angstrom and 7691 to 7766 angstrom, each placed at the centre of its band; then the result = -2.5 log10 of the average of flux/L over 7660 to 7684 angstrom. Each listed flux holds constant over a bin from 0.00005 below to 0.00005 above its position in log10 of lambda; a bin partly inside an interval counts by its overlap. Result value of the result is 0.04 mag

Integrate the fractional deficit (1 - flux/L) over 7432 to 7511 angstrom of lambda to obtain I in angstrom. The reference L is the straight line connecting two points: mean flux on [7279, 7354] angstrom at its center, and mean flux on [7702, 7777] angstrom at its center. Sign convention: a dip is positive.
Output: -2.6 angstrom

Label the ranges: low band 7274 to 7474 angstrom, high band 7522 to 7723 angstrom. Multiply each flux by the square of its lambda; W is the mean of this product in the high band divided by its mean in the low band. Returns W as 1.05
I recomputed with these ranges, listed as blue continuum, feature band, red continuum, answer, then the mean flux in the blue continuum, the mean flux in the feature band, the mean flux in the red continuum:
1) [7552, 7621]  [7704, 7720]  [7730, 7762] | 0.7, 8.23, 7.65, 7.94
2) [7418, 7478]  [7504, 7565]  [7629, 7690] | -1.5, 8.24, 8.26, 7.83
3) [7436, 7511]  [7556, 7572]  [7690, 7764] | -0.9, 8.28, 8.56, 7.77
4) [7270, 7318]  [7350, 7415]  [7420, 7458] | 0.2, 8.15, 8.16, 8.21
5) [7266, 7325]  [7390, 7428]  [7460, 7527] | 0.6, 8.18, 8.08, 8.23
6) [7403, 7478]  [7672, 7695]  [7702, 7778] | 0.7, 8.22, 7.6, 7.76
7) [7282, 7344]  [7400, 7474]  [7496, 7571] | 0.4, 8.19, 8.2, 8.29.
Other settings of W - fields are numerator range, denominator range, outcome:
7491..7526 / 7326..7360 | 1.07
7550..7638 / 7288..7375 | 1.07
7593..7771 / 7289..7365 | 1.05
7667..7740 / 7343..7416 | 1.03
